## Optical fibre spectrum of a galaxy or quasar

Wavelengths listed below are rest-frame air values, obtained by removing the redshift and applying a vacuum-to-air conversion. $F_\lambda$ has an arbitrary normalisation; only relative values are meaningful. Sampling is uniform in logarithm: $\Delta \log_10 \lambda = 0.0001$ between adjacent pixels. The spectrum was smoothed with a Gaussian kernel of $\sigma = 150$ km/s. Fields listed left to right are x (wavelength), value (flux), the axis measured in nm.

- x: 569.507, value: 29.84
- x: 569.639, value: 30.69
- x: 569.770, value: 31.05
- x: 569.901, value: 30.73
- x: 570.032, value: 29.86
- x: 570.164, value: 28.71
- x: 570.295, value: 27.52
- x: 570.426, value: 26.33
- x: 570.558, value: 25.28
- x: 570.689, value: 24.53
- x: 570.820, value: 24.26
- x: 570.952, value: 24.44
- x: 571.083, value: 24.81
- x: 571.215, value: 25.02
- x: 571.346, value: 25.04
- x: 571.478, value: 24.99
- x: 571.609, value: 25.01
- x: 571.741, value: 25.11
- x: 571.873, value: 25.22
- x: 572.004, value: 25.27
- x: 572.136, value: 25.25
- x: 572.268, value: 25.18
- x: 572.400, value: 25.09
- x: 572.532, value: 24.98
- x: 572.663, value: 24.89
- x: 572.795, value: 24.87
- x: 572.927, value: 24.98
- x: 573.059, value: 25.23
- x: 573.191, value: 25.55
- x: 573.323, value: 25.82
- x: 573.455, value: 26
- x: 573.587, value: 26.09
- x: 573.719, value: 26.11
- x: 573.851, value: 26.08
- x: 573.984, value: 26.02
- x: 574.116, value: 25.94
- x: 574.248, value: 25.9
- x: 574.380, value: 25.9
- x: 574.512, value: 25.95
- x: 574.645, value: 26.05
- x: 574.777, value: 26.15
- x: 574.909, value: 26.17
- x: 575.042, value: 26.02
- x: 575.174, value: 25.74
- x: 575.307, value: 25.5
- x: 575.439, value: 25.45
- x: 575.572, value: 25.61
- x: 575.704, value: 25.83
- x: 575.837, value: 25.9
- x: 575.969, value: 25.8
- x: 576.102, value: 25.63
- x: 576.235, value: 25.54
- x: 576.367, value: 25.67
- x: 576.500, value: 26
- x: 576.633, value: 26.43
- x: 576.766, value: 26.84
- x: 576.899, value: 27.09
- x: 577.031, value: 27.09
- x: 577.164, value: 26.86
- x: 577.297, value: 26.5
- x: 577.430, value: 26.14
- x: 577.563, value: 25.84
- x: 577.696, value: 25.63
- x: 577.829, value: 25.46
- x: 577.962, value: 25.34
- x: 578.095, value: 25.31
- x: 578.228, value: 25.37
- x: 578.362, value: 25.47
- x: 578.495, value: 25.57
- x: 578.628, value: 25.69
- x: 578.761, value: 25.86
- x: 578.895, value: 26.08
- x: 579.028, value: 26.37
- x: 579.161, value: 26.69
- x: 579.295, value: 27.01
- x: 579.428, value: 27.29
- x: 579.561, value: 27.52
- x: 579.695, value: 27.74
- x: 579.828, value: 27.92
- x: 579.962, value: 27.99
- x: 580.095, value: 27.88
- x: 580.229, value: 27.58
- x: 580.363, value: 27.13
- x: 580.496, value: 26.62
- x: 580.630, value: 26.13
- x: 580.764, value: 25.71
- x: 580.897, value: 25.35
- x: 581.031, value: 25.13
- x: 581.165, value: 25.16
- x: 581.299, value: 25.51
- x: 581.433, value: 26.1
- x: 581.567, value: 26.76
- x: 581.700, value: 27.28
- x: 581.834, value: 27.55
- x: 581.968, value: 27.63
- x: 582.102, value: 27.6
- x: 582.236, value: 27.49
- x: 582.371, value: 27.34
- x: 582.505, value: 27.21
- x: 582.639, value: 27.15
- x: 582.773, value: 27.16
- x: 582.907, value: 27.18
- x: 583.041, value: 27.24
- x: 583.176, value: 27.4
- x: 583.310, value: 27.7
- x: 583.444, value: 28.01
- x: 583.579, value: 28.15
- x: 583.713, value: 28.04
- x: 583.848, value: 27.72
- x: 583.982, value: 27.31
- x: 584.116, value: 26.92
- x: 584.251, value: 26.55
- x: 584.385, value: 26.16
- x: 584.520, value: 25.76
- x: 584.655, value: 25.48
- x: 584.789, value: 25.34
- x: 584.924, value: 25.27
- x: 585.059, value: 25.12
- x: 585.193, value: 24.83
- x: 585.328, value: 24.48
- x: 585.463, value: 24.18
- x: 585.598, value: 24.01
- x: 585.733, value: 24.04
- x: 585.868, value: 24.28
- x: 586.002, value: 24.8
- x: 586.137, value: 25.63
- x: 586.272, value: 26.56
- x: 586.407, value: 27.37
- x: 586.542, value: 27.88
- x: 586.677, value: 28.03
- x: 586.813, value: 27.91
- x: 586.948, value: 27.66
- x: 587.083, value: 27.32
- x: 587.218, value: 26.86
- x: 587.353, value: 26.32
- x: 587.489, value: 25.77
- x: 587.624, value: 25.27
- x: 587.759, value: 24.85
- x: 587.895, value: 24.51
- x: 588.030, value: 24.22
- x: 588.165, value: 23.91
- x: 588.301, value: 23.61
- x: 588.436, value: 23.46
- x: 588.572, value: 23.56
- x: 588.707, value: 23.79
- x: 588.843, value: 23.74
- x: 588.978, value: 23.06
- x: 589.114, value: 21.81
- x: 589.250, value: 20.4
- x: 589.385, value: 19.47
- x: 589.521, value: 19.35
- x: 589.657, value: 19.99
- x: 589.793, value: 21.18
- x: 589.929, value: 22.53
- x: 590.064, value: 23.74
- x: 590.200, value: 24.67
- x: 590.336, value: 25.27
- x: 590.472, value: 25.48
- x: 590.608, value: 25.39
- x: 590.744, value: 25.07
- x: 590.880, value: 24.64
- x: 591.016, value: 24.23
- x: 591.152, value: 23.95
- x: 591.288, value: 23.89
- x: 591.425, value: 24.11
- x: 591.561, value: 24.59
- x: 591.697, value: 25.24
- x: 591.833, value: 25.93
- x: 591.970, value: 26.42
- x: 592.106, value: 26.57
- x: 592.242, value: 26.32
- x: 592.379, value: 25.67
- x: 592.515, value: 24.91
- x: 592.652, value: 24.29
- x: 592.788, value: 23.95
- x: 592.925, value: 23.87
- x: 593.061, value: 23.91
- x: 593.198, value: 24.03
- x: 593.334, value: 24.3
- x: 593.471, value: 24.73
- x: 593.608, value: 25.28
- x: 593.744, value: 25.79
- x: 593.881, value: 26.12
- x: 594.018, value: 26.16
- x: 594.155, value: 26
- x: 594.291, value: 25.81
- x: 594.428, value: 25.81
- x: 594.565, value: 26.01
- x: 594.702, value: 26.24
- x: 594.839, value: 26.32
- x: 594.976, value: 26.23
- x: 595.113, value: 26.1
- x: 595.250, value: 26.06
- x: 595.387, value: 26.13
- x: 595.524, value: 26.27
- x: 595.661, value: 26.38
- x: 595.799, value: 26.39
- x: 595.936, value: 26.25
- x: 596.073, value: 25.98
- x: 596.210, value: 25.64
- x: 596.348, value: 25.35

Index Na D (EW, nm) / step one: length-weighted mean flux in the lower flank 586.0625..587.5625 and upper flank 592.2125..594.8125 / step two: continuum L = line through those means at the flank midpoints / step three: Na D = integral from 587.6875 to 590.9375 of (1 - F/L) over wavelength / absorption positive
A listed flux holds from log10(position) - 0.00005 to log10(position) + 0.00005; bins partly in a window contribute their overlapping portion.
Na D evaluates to 0.38 nm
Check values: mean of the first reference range 27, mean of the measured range 23.2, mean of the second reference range 25.2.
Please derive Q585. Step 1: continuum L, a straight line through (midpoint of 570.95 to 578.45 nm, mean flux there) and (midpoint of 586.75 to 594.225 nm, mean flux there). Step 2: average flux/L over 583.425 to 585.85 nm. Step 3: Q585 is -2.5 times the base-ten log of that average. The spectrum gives -0.041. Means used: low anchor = 25.7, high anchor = 24.5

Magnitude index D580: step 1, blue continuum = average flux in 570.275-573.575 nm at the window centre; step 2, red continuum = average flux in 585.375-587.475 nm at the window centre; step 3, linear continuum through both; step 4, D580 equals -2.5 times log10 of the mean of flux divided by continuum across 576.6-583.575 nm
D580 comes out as -0.038 mag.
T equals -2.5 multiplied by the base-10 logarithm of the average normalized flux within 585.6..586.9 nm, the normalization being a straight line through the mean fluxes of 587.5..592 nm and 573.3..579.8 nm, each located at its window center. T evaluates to -0.080 mag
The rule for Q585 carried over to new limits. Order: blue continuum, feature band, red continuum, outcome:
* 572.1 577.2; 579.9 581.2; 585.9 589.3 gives -0.041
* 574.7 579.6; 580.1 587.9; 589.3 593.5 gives -0.055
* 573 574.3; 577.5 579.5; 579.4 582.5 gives 0.025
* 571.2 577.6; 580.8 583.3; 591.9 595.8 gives -0.047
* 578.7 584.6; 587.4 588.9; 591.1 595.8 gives 0.079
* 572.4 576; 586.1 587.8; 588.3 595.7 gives -0.081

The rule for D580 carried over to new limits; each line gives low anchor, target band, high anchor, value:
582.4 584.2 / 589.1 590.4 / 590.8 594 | 0.18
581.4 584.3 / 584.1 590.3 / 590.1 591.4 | 0.06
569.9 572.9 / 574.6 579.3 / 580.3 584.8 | 0.01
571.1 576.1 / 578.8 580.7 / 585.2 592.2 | -0.08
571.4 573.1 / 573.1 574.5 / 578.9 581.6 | -0.02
